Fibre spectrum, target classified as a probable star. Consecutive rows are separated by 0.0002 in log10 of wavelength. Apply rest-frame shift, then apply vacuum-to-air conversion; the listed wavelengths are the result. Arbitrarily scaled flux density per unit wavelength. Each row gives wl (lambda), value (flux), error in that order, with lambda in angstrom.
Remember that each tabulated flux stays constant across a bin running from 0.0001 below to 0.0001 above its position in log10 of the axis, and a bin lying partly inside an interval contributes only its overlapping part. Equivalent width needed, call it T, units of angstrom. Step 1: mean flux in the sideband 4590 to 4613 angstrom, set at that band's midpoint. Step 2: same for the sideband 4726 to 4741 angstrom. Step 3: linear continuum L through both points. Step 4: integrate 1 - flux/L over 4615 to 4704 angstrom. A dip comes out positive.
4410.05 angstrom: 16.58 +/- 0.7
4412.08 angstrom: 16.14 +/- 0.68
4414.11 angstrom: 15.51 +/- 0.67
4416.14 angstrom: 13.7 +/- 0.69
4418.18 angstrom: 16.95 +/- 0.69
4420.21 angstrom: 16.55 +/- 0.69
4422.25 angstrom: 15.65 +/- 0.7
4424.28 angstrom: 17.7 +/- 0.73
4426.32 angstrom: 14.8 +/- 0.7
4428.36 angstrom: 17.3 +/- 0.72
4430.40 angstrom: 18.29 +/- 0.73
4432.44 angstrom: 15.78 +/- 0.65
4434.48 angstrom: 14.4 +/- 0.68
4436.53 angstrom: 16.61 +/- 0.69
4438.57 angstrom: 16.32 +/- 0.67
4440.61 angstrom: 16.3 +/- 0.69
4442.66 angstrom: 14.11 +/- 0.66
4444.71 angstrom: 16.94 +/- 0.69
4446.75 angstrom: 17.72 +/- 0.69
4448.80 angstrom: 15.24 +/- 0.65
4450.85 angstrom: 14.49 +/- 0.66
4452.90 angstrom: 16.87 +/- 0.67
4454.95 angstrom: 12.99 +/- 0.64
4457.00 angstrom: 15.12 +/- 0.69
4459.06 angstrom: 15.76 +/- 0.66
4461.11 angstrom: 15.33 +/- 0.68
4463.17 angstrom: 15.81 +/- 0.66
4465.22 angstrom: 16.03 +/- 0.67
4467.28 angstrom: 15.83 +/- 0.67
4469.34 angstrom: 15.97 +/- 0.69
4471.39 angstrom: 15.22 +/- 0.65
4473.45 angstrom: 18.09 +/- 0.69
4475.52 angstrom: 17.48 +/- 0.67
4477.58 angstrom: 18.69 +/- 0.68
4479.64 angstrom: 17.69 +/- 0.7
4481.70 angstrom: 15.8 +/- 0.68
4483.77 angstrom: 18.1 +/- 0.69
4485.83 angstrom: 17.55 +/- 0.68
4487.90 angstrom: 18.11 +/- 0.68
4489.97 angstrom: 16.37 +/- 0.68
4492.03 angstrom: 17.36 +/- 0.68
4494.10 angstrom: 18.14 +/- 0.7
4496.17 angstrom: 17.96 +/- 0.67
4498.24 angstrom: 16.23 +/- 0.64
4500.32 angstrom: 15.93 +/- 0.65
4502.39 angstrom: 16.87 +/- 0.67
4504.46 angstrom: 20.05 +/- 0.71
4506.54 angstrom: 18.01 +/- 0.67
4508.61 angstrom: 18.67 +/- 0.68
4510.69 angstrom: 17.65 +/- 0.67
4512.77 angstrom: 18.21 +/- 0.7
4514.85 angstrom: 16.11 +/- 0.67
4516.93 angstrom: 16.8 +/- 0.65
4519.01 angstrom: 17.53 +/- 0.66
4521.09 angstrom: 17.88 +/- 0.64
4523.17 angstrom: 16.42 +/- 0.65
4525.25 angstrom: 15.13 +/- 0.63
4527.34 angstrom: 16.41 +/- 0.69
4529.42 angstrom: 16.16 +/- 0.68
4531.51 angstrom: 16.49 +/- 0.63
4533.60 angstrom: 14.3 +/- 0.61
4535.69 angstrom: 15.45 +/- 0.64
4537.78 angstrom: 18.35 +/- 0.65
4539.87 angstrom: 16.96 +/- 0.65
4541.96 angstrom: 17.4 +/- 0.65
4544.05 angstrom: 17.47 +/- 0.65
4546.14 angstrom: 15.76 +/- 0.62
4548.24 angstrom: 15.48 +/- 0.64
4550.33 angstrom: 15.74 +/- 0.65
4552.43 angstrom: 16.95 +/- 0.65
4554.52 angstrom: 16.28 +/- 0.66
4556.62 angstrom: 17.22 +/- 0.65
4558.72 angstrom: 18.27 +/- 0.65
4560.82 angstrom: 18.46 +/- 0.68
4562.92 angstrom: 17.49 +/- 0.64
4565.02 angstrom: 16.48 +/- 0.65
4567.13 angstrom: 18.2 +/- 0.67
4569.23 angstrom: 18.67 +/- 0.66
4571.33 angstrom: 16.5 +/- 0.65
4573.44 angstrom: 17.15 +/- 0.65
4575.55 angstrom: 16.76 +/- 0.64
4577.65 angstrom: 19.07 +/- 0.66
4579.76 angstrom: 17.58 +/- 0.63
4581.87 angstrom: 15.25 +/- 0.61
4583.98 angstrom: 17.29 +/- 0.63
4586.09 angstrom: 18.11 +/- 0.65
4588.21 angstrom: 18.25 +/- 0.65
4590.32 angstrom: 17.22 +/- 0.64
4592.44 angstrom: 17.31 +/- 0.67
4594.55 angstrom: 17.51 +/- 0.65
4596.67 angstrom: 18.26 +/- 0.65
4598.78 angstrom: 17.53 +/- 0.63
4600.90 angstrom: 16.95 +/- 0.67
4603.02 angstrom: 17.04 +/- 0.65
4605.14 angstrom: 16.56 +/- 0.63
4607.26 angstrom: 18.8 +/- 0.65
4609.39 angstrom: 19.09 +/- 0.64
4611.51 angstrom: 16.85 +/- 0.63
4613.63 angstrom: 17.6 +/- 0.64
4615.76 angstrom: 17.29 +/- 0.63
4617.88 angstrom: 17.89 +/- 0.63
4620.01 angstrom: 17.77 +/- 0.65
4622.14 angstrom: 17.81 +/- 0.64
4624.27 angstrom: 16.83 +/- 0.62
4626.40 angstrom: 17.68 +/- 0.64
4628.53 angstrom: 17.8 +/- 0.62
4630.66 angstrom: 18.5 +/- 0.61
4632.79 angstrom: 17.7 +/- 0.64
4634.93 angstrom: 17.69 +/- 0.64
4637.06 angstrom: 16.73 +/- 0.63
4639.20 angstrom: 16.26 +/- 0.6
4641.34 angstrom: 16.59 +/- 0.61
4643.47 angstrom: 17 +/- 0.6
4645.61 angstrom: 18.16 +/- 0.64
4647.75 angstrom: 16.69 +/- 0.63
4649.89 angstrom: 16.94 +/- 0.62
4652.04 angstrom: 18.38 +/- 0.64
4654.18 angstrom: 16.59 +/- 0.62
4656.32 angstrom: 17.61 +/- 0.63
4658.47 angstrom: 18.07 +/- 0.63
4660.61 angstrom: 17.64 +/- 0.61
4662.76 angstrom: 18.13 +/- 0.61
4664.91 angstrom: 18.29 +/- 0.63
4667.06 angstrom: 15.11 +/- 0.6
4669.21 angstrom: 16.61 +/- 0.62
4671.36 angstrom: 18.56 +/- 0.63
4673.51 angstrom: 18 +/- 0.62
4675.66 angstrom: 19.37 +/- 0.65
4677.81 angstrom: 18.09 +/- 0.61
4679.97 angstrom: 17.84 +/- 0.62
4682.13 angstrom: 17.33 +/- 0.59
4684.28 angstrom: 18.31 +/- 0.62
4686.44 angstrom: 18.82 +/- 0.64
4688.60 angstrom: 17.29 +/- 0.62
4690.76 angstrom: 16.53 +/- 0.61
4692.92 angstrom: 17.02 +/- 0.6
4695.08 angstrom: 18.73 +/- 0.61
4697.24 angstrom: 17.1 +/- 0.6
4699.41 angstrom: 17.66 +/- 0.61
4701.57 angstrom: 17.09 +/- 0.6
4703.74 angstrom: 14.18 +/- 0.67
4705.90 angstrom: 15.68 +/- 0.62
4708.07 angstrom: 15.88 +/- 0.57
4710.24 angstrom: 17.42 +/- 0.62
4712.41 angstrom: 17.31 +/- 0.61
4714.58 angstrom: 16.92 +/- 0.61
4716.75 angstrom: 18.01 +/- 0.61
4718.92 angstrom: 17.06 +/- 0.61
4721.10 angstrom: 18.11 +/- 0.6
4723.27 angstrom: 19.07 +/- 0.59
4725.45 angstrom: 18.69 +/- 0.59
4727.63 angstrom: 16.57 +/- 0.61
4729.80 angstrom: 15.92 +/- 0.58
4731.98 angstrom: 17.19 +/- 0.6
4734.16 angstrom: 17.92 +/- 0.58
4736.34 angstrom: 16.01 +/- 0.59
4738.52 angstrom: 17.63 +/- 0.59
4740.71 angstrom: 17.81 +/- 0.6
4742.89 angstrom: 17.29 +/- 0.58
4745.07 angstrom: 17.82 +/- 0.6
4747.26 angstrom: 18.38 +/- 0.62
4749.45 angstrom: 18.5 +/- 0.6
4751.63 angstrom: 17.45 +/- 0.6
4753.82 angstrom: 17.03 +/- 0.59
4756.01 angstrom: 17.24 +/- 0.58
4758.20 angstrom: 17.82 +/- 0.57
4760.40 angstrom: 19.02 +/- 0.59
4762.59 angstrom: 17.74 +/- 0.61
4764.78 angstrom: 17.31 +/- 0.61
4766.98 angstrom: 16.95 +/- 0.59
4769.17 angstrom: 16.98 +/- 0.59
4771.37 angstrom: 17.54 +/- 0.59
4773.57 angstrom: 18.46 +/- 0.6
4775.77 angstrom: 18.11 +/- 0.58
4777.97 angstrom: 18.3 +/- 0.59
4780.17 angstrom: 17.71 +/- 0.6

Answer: -0.9 angstrom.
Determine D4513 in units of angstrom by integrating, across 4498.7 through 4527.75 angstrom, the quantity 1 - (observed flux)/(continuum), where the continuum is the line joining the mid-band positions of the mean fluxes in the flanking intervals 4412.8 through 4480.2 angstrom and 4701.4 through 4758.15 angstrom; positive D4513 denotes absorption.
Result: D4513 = -1.6 angstrom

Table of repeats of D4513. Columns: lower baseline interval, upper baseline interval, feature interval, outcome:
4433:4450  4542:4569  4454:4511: -1.9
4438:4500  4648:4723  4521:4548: 0.6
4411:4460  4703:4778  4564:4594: -1.5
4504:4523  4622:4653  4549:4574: 0.5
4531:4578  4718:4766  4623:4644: -0.1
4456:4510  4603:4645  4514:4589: 1.3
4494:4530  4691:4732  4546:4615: -0.6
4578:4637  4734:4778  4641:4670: 0.5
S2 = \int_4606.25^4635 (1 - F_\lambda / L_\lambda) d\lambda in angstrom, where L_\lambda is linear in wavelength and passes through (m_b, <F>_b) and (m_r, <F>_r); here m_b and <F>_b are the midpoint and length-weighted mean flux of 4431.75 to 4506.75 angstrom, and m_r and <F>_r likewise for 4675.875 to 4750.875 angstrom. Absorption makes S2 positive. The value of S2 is -1.25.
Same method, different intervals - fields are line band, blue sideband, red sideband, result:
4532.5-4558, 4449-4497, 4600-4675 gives 0.7 angstrom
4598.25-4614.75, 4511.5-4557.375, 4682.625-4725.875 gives -0.6 angstrom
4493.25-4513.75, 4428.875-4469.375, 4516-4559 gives -1.9 angstrom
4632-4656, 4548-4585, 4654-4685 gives 0.6 angstrom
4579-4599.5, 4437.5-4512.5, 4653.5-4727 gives -0.4 angstrom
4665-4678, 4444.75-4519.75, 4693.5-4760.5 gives -0.3 angstrom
